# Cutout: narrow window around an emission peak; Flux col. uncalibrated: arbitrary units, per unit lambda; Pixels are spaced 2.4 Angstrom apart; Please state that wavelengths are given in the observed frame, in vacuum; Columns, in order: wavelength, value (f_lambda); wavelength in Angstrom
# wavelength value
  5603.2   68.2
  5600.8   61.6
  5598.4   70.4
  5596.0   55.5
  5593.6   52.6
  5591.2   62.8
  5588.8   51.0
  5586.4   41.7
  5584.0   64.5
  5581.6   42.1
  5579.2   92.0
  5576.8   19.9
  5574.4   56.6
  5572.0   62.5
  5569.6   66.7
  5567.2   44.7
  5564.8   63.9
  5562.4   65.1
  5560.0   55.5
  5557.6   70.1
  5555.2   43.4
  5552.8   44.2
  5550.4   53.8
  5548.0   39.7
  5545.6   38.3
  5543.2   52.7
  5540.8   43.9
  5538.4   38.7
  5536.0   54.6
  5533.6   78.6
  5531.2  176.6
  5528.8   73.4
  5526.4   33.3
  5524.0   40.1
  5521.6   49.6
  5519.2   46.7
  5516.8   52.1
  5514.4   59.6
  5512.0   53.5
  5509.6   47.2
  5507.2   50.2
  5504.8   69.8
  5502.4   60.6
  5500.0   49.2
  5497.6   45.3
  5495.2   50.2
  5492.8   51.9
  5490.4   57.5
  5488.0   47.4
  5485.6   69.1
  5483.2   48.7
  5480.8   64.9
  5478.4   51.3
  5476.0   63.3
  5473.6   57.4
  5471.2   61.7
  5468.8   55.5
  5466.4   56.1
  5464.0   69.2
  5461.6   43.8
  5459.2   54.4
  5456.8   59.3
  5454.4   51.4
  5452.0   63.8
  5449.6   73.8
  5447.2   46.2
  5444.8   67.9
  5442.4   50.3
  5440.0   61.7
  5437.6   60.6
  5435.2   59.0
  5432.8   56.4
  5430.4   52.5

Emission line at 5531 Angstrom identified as H-gamma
